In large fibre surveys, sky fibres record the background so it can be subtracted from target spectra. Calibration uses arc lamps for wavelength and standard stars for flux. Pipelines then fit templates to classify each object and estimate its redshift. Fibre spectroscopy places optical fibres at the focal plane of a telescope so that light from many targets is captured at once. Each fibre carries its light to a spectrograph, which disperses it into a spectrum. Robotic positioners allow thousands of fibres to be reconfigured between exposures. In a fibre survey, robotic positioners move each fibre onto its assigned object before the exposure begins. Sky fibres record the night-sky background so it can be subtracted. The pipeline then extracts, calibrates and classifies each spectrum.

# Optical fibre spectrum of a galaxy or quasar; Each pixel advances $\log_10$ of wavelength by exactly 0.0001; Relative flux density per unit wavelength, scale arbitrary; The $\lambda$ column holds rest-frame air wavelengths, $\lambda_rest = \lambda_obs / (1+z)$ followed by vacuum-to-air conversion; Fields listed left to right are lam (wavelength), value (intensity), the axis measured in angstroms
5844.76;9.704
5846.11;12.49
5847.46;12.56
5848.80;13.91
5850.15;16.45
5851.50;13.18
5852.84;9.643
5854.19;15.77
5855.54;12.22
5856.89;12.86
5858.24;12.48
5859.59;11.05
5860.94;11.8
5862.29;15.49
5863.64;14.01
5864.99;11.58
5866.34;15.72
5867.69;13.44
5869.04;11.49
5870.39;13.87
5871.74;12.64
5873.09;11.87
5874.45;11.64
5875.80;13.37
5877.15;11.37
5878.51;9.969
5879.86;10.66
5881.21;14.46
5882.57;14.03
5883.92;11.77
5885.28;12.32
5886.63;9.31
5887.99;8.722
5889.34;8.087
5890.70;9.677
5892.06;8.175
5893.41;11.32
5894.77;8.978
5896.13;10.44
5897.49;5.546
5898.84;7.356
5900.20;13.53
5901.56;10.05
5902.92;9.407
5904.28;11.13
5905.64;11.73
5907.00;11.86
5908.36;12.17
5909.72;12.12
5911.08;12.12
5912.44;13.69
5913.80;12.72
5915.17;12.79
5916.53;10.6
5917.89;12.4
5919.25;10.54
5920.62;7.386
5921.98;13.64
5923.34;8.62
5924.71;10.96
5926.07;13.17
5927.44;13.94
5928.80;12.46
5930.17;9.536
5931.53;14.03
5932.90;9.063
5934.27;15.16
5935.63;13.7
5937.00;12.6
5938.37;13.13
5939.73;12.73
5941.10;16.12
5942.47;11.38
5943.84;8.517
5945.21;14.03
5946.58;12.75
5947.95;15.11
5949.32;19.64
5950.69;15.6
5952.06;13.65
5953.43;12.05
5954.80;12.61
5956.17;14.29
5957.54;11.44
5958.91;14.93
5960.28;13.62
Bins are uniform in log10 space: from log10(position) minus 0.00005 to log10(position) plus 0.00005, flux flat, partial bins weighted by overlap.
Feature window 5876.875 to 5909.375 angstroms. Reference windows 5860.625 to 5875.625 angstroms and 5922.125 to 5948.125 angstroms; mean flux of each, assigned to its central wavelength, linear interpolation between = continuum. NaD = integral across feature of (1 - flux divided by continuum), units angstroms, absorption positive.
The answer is 5.9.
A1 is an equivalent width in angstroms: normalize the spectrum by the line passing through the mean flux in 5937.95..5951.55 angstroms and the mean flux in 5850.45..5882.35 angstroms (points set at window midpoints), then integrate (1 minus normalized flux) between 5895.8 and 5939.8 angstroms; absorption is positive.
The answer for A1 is 6.5 angstroms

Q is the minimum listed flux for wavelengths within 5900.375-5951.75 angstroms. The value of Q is 7.386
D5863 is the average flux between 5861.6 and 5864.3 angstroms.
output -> 14.7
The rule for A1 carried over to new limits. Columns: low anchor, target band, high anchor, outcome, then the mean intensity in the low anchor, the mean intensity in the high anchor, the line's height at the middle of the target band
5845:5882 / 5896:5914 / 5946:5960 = 3.3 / 12.8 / 14.2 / 13.4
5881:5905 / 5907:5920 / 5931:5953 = -0.6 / 10.2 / 13.6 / 11.6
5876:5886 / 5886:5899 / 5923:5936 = 3.6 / 12.1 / 12.1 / 12.1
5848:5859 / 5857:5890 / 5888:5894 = -3.1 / 13.3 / 9.23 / 11.1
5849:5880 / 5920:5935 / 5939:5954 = 2.1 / 12.8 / 13.8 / 13.6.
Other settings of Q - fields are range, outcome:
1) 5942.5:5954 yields 8.517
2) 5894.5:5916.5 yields 5.546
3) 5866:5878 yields 11.37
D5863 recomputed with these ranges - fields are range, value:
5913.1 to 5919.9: 11.8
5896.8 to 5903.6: 9.18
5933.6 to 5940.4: 13.5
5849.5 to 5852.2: 14.8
